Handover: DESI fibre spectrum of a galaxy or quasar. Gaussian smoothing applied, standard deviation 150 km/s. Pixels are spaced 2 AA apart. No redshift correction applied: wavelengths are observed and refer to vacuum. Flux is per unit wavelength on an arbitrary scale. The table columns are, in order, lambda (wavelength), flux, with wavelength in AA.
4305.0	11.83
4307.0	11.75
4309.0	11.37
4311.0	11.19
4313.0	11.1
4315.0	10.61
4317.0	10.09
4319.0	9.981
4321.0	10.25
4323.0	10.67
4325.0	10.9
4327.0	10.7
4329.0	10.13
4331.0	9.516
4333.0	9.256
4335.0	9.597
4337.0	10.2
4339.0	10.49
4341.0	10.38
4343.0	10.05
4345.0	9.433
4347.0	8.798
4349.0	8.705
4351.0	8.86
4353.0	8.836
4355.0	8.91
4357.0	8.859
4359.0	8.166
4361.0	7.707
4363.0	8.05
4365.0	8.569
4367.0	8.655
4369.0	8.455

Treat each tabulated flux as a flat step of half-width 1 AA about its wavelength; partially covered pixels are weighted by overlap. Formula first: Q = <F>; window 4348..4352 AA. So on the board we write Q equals 8.78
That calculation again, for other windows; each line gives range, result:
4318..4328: 10.5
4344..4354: 8.93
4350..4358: 8.87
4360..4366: 8.11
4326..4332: 10.1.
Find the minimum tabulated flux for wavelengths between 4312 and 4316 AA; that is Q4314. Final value 10.61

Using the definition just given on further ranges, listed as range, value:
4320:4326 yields 10.25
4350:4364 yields 7.707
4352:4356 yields 8.836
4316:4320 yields 9.981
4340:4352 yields 8.705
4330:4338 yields 9.256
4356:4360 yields 8.166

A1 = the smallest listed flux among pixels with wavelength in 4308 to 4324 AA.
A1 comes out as 9.981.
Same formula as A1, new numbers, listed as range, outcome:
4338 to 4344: 10.05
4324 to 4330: 10.13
